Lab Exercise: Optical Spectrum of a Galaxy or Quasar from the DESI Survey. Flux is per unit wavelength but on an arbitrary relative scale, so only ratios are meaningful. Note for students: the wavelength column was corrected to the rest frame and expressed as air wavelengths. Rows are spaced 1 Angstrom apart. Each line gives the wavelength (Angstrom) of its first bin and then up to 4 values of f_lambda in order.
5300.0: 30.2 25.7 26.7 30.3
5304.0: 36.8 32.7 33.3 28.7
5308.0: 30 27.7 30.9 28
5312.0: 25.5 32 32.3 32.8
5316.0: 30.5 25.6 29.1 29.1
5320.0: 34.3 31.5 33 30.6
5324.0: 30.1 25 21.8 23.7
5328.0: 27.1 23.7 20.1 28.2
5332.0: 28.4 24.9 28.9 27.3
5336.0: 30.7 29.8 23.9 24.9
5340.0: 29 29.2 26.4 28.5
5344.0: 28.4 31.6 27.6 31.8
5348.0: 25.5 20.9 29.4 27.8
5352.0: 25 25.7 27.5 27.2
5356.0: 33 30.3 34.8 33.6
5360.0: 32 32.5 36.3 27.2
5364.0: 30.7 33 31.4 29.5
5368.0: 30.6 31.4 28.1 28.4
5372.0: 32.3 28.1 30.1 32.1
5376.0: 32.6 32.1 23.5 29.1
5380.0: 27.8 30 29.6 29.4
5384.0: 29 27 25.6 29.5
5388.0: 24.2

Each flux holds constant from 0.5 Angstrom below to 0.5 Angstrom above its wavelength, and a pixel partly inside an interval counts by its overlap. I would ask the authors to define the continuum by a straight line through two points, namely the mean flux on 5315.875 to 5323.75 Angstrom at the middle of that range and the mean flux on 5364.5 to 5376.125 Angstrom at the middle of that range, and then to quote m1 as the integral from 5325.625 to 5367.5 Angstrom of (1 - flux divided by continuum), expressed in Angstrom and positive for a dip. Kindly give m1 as 3.0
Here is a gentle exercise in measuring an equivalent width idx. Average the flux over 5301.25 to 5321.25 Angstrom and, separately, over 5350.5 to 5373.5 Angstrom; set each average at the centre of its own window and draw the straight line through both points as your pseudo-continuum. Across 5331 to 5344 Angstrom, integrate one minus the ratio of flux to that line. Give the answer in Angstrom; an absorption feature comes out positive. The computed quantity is 1.1 Angstrom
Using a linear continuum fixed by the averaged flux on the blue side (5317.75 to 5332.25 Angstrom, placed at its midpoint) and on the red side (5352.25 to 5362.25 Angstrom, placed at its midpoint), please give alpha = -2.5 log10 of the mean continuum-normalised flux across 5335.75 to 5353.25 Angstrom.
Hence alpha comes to 0.08 mag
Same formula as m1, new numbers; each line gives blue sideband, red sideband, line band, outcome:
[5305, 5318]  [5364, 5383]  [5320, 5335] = 1.4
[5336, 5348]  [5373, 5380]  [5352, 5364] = -0.7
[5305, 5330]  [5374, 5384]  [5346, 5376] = -0.5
